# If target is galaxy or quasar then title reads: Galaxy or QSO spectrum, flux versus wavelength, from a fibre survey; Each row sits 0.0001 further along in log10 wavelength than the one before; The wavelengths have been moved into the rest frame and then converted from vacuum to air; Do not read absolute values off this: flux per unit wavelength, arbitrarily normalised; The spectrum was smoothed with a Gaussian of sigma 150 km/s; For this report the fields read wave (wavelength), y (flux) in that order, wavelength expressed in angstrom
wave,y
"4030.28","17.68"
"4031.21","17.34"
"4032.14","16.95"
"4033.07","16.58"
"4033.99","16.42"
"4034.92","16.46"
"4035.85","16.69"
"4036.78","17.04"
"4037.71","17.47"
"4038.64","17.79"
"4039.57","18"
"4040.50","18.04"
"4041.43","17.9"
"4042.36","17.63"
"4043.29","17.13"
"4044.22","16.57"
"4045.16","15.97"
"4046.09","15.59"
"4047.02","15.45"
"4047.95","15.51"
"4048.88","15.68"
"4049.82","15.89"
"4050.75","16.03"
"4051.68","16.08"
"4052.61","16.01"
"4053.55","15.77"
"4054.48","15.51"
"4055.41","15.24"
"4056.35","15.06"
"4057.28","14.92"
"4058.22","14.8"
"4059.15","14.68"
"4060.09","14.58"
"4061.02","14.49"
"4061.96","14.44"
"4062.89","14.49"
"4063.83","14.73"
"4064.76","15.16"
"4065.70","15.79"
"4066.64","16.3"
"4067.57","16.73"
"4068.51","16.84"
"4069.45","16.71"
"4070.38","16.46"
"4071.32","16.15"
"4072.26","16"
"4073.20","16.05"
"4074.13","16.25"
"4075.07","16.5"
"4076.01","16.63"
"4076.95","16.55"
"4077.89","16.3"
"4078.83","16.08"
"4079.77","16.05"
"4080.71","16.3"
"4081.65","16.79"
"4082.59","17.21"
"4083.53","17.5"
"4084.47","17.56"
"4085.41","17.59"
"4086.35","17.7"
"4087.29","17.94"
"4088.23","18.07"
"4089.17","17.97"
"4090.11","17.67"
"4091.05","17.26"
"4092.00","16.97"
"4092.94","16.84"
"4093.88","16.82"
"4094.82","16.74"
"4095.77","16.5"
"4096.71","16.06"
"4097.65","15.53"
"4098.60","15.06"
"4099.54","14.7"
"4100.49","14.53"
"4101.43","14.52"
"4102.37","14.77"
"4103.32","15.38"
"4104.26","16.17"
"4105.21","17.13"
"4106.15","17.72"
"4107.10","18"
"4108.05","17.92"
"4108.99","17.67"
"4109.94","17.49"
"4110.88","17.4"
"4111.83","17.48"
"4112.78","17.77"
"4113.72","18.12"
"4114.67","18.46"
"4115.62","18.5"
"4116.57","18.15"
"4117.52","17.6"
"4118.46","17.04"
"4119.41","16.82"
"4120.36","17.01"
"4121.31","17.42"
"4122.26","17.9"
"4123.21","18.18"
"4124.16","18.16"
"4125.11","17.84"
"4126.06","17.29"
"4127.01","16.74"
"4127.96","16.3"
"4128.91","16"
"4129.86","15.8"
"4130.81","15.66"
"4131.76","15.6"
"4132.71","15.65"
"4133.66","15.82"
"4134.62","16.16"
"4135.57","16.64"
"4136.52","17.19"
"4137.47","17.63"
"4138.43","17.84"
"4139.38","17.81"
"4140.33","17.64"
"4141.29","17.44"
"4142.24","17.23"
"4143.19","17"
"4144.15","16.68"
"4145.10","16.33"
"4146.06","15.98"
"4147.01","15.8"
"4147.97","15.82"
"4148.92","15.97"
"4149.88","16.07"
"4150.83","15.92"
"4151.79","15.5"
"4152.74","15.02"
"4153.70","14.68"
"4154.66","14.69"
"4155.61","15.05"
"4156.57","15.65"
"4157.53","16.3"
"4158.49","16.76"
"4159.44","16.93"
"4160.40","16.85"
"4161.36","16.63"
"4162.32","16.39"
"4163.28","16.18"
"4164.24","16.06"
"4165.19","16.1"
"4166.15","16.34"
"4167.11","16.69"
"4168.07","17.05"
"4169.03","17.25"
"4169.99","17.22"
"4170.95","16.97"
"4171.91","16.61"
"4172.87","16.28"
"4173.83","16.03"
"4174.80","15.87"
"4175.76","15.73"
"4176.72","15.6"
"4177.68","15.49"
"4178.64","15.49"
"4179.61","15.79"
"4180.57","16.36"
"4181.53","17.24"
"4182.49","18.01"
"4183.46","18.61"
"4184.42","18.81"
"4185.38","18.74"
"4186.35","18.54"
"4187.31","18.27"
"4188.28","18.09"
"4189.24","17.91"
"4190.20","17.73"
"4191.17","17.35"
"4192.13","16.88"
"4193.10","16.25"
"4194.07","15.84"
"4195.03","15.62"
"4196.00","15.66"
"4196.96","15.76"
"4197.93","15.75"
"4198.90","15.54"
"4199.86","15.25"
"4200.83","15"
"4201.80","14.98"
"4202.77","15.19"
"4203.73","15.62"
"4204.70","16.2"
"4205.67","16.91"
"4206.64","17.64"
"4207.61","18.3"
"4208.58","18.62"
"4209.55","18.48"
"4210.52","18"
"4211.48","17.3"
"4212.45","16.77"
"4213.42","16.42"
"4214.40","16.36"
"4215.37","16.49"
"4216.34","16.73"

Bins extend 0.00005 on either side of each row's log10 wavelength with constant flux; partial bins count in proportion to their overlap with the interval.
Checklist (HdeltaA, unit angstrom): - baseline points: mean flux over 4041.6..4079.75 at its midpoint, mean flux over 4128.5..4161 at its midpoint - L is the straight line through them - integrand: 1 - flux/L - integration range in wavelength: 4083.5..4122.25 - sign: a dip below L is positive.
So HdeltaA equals -2.3 angstrom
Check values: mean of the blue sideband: 15.8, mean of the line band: 17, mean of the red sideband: 16.3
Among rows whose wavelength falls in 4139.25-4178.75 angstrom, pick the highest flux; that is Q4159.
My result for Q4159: 17.81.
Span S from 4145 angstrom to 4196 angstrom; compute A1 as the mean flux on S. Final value 16.5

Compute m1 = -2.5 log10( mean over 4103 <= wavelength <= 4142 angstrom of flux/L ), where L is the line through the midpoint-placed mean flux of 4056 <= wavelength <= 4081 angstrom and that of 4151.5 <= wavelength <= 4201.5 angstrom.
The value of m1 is -0.07 mag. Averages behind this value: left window 15.7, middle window 17.2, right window 16.5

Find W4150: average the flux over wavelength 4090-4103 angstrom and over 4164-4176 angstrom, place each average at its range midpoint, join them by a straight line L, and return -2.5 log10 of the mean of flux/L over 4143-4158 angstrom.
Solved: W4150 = 0.04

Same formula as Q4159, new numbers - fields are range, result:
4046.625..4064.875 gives 16.08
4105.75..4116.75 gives 18.5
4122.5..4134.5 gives 18.18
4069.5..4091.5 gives 18.07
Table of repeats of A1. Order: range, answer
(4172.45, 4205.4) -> 16.5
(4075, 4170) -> 16.7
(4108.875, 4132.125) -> 17.3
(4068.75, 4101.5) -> 16.6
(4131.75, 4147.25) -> 16.8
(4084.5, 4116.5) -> 16.9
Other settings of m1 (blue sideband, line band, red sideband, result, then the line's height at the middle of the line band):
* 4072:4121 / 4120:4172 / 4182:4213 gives 0.03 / 16.9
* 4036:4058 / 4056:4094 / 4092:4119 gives 0.02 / 16.6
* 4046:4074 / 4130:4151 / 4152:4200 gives -0.02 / 16.2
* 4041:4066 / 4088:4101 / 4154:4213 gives -0.04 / 15.9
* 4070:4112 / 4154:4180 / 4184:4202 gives 0.03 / 16.7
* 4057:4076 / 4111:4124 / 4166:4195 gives -0.10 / 16.2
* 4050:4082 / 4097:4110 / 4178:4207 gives -0.01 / 16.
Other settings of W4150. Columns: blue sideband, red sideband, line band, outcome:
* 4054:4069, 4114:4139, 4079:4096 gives -0.08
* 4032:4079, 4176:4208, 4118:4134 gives -0.03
